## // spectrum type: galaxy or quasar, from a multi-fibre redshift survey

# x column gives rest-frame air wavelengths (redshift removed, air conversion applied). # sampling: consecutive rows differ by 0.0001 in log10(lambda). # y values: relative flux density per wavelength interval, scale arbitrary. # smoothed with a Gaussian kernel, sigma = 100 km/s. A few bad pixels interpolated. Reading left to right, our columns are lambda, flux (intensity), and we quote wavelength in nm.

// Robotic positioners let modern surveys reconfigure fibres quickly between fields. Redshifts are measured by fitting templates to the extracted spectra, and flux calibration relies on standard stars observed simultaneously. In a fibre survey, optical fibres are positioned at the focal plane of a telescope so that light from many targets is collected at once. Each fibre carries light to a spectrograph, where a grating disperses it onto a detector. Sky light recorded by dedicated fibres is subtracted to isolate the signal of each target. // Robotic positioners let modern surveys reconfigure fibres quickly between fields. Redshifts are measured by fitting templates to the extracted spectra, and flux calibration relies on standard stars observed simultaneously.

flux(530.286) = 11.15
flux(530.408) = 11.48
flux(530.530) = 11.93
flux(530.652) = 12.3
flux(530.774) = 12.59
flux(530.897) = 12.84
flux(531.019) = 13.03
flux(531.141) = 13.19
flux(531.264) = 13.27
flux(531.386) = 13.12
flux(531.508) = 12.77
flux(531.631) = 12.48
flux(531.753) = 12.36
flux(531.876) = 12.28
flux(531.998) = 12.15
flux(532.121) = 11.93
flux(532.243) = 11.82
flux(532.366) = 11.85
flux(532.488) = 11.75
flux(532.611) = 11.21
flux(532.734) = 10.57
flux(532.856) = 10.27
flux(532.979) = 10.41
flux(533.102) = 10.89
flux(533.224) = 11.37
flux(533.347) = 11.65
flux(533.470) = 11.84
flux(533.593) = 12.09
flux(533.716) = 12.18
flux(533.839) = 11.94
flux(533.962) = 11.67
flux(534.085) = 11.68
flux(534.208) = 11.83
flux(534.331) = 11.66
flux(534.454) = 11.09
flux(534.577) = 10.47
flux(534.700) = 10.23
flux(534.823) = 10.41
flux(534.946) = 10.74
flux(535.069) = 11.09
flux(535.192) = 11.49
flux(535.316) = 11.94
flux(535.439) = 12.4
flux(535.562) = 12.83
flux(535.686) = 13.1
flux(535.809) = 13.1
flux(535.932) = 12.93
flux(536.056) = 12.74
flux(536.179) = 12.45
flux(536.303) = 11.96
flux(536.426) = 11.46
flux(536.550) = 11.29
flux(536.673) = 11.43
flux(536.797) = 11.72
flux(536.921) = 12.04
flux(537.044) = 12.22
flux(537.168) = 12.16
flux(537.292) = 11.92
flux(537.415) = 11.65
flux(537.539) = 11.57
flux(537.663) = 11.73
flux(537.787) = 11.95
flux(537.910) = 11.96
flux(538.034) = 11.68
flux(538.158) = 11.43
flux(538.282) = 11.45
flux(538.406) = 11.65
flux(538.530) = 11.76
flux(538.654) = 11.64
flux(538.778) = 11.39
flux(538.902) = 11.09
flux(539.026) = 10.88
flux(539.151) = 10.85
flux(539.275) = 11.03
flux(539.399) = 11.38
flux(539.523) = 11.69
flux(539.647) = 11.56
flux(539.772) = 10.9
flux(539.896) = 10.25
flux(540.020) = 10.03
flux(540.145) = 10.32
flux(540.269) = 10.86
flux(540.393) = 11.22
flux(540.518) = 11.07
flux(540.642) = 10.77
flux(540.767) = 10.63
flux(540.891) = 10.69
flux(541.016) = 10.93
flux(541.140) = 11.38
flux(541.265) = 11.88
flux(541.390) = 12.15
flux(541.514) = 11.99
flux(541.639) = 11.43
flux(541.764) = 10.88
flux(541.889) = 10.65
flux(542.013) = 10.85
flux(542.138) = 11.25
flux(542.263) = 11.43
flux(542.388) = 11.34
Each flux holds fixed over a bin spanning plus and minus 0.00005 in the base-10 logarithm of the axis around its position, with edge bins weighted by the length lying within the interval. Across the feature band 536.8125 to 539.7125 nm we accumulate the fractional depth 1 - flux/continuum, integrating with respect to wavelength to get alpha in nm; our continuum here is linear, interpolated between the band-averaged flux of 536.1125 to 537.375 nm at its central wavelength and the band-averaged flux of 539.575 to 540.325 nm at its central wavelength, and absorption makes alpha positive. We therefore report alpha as -0.08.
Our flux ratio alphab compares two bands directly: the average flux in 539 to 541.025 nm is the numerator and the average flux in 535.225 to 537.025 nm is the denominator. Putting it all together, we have 0.9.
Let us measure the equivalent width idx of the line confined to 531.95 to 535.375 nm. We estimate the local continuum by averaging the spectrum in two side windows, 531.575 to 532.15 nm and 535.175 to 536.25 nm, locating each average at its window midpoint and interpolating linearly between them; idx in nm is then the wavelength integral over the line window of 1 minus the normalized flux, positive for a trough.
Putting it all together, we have 0.29 nm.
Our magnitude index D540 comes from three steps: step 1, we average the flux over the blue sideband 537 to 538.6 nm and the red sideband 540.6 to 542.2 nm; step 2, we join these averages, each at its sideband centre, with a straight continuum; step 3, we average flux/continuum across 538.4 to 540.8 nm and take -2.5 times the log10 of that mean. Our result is 0.04 mag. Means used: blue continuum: 11.8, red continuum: 11.2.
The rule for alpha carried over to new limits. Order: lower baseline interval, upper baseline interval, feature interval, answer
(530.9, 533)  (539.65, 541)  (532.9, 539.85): -0.170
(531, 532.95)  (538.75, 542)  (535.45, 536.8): -0.084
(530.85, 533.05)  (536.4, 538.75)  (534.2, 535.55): 0.072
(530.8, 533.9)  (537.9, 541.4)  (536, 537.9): -0.070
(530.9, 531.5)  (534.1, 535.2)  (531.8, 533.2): 0.107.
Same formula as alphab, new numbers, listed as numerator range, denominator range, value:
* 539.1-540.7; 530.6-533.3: 0.91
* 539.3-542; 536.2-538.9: 0.95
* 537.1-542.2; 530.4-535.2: 0.96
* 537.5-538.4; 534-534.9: 1.06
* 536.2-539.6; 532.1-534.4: 1.01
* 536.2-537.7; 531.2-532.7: 0.96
